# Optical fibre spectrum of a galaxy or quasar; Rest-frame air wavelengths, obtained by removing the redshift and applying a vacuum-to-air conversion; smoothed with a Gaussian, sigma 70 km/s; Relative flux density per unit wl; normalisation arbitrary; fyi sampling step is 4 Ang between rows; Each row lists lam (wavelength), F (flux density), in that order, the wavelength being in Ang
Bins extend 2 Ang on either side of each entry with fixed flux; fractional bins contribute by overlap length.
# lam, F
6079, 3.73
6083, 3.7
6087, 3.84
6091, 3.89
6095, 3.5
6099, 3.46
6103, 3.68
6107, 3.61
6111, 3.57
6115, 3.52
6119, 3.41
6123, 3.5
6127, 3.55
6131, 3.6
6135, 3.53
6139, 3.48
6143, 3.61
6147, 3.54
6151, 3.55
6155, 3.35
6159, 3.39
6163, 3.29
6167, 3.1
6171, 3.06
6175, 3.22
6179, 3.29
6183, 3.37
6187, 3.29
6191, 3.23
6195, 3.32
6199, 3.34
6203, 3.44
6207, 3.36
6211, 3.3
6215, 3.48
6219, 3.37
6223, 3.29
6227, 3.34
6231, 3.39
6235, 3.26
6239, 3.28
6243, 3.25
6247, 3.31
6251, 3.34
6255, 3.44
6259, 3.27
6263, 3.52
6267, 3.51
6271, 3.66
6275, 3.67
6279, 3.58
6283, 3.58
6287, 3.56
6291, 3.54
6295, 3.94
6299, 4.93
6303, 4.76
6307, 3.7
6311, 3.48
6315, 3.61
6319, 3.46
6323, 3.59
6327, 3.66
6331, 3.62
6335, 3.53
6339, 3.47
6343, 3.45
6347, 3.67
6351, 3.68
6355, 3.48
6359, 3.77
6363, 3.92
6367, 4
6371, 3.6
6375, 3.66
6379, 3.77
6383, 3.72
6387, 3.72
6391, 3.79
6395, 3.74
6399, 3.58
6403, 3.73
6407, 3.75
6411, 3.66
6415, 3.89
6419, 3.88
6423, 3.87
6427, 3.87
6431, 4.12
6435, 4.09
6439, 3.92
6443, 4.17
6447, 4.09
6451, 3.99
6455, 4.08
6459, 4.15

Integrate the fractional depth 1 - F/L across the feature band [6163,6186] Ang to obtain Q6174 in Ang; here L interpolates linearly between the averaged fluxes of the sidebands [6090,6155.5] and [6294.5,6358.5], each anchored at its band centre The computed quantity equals 2.4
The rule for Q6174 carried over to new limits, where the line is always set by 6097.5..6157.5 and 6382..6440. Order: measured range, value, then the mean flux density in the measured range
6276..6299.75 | -0.6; 3.79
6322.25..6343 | 1.0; 3.56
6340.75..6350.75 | 0.5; 3.58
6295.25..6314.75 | -2.2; 4.14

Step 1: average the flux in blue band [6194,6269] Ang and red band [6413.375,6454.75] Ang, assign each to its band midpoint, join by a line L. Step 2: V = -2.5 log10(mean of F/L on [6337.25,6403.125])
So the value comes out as 0.03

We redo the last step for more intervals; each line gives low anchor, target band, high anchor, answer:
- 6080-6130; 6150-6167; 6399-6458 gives 0.10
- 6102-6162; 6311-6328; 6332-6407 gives 0.03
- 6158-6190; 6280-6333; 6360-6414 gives -0.07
